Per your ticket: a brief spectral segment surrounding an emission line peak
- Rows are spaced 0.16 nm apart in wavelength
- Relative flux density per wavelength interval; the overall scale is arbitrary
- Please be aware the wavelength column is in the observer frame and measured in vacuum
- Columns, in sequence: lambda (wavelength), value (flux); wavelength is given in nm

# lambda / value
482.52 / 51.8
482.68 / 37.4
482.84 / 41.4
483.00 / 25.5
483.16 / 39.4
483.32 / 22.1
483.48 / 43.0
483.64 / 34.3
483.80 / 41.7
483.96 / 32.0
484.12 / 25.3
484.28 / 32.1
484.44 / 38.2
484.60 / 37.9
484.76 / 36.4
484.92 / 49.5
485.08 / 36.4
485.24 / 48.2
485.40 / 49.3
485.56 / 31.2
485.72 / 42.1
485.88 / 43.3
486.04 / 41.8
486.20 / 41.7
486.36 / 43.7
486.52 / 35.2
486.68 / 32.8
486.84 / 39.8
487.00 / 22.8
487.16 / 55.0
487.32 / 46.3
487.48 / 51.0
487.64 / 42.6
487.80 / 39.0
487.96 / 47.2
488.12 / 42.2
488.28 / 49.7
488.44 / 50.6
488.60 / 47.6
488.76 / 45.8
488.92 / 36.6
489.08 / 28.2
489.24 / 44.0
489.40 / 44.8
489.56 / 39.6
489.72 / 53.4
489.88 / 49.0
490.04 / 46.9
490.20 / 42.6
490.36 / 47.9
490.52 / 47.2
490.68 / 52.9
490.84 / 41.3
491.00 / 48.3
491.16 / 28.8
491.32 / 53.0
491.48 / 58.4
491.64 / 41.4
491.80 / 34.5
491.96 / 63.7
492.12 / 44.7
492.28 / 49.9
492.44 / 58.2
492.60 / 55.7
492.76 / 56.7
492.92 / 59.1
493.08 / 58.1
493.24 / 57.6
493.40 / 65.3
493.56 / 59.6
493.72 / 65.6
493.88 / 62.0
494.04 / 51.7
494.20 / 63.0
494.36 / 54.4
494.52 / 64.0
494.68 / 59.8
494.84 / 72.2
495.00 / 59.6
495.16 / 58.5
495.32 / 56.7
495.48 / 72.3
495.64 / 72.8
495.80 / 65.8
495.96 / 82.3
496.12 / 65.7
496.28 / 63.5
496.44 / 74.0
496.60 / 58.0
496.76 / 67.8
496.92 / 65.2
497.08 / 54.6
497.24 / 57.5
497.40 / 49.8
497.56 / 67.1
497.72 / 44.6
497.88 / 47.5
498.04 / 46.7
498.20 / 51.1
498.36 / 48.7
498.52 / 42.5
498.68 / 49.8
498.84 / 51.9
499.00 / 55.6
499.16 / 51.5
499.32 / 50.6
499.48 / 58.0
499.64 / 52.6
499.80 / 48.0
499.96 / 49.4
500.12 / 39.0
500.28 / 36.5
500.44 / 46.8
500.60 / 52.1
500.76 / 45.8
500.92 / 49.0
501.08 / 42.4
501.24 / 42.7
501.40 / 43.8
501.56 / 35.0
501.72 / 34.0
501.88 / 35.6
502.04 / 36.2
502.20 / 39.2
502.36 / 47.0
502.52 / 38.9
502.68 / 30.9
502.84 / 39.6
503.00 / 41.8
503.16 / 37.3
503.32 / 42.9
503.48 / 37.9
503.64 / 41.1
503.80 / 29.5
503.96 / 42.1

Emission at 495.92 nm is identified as C IV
